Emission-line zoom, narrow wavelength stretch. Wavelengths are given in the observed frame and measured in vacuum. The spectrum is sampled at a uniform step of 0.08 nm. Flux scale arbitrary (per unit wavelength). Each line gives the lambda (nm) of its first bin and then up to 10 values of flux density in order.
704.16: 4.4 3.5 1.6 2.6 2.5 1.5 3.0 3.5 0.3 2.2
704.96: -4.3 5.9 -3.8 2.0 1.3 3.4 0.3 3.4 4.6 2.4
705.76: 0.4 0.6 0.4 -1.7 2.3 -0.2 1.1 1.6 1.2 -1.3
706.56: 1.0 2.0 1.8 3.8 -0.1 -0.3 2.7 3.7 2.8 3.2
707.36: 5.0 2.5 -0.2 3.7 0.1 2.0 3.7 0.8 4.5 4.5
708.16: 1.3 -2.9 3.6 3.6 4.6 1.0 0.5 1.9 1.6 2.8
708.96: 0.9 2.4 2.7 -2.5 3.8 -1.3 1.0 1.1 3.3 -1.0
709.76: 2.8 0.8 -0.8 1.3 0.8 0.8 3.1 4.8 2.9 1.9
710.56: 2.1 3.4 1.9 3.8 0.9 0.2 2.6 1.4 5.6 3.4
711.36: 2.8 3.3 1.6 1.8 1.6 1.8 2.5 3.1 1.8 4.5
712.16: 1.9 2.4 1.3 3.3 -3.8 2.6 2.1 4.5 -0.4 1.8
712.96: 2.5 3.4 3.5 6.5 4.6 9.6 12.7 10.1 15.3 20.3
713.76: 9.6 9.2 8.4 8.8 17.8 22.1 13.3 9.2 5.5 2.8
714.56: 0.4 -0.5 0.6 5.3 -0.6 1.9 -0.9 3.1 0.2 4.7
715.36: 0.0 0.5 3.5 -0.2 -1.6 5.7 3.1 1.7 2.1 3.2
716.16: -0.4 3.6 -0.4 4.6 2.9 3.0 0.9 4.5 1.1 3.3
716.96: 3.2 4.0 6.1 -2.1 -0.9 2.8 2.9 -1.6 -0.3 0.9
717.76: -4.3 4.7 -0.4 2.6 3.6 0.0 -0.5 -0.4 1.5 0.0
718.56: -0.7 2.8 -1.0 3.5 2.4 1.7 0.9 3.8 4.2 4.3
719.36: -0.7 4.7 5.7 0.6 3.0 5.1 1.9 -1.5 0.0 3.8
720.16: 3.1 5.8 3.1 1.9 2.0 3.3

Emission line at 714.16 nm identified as [O II]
